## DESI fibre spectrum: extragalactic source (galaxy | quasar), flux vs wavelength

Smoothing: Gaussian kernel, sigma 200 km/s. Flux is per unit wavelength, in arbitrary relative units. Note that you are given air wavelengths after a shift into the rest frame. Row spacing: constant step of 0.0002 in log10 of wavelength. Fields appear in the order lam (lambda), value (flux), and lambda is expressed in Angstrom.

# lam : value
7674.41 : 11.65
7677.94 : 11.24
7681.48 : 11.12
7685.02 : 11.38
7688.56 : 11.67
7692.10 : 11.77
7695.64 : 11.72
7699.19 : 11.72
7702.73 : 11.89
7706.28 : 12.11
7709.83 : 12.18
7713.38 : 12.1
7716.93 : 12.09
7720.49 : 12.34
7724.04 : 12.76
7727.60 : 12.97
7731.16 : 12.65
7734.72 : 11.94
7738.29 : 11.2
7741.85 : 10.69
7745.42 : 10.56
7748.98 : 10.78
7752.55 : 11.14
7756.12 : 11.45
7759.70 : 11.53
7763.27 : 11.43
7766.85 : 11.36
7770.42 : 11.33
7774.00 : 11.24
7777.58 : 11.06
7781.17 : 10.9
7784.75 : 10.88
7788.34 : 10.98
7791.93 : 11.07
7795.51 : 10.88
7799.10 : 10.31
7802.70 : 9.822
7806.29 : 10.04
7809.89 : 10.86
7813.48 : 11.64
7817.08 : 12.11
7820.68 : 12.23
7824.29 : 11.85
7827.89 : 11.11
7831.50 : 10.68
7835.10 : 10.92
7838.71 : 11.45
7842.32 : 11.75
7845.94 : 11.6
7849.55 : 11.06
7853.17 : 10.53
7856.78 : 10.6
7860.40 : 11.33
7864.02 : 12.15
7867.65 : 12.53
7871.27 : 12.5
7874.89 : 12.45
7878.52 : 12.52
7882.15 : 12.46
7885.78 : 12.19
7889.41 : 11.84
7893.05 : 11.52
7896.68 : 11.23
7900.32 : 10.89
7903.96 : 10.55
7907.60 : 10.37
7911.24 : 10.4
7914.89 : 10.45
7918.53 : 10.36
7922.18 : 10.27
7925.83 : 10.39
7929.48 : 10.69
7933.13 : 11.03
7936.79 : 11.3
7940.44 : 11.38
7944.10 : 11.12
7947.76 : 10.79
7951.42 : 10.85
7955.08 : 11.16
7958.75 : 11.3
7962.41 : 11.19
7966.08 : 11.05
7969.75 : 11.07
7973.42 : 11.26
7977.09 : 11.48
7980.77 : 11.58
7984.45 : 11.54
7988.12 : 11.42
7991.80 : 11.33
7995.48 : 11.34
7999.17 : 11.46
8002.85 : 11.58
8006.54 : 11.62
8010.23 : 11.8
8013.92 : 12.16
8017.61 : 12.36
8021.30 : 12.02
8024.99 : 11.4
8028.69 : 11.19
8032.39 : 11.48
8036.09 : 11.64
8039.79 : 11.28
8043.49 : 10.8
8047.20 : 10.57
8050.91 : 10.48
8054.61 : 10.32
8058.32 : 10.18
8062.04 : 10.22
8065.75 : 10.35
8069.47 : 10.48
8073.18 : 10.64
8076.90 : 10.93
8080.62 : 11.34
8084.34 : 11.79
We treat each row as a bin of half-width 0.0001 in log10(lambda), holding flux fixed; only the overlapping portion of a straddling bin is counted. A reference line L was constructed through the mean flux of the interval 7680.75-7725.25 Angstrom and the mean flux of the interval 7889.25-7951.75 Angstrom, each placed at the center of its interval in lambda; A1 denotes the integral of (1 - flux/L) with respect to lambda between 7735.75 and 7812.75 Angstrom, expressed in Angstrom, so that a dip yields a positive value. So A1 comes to 4.1 Angstrom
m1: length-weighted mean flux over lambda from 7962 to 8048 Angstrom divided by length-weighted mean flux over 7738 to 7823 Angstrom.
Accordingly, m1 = 1.0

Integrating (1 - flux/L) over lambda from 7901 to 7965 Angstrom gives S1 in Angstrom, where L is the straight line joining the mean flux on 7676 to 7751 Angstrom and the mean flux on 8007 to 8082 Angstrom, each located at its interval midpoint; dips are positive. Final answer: 2.87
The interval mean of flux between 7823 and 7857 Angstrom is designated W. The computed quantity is 11.2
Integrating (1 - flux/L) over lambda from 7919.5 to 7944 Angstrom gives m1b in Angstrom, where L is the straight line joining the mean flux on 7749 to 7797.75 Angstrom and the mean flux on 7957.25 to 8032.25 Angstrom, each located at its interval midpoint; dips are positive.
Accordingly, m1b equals 1.2 Angstrom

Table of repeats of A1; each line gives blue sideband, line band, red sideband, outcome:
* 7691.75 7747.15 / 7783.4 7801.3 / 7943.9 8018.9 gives 1.5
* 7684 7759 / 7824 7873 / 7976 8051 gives 0.9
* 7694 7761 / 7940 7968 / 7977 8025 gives 1.4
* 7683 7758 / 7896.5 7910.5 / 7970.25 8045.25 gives 1.1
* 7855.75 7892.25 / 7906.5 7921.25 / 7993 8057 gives 1.9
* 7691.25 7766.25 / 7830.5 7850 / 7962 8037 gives 0.6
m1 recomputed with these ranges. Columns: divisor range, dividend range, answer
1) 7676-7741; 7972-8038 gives 0.97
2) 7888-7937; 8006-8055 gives 1.06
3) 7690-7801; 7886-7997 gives 0.96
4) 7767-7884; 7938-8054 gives 1.00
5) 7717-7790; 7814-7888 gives 1.02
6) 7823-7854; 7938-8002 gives 1.00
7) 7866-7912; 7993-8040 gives 1.00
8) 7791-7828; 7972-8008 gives 1.03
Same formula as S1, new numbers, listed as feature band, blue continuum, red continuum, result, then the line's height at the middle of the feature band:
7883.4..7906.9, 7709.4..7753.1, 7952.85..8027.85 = 0.54 Angstrom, 11.6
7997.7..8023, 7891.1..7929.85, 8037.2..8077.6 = -3.01 Angstrom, 10.6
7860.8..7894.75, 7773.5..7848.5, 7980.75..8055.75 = -3.03 Angstrom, 11.2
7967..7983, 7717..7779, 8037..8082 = -0.64 Angstrom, 10.9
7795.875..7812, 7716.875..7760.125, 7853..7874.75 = 1.90 Angstrom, 11.7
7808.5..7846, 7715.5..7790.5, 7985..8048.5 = 0.05 Angstrom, 11.5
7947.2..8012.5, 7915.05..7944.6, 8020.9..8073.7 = -3.20 Angstrom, 10.8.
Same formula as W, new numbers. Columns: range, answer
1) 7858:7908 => 11.8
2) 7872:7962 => 11.2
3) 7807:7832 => 11.5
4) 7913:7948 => 10.8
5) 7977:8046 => 11.5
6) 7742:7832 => 11.1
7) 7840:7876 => 11.6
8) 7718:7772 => 11.6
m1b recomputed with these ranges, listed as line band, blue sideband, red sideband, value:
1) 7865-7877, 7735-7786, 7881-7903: -1.0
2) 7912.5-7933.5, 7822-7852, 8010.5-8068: 1.4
